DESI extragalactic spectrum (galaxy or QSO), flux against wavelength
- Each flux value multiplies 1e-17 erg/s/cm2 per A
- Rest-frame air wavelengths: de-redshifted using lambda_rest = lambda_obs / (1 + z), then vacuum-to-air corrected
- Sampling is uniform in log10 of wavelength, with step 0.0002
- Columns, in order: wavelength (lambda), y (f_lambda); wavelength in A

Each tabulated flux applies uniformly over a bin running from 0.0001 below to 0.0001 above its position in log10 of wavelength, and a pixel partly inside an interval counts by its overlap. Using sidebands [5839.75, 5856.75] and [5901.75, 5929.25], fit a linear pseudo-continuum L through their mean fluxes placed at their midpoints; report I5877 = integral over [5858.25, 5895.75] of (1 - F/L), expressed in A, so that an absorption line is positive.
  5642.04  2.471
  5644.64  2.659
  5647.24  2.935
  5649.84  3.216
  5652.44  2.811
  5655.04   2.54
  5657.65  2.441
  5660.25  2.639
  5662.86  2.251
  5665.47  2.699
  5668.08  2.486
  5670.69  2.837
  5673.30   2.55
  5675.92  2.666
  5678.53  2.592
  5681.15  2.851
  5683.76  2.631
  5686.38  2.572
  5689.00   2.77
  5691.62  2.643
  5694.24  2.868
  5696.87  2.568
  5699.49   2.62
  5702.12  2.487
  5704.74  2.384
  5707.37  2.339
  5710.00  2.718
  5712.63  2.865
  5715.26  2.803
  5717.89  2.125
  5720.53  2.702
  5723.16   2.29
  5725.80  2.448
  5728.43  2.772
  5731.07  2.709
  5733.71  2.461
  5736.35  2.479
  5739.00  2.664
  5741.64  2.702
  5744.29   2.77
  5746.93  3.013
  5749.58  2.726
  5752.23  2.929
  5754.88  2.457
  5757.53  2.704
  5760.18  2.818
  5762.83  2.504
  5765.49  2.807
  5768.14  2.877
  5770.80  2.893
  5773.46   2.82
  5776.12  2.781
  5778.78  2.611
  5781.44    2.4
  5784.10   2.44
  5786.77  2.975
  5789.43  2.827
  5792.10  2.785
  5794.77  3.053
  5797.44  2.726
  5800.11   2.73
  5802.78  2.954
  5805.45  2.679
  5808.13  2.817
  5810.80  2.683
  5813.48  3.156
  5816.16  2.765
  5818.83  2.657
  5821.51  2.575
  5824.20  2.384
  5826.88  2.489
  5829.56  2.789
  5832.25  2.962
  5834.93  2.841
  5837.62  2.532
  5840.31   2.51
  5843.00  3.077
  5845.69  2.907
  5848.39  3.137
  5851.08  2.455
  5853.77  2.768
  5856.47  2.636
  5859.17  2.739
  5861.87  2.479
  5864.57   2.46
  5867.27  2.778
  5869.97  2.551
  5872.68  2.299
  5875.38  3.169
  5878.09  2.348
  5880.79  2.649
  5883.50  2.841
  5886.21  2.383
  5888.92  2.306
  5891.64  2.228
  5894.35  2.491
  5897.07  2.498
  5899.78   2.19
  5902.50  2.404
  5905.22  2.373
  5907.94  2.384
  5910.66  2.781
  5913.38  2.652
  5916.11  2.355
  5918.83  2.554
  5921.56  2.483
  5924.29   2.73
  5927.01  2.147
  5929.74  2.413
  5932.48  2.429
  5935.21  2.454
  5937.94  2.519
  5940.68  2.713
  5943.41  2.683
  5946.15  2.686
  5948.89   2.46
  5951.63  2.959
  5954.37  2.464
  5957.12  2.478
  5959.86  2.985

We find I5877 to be 1.7 A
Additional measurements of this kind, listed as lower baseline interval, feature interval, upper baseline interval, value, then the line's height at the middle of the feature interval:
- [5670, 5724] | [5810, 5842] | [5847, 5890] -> -0.9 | 2.62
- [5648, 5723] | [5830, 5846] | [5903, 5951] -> -1.5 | 2.56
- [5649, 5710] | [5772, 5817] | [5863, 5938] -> -3.9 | 2.56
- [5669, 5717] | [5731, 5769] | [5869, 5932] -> -1.5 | 2.6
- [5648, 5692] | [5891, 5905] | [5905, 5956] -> 1.0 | 2.56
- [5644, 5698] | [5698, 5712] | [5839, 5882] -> 0.8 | 2.68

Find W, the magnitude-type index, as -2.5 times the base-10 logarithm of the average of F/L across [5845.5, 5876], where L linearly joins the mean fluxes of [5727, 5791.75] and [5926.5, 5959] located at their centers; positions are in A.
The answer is -0.02 mag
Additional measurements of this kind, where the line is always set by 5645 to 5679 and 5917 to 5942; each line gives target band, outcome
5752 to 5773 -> -0.06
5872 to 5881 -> -0.05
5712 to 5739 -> 0.03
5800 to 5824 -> -0.08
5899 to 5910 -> 0.06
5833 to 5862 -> -0.08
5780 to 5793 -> -0.04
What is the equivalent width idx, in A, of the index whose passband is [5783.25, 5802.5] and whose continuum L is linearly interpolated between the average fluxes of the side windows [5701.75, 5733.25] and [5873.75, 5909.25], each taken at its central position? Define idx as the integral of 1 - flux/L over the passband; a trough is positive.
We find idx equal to -2.2 A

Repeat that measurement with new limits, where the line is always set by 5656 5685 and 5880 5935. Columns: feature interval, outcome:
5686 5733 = -0.22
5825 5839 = -1.13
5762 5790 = -2.01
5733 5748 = -0.72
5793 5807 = -1.67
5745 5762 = -1.42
